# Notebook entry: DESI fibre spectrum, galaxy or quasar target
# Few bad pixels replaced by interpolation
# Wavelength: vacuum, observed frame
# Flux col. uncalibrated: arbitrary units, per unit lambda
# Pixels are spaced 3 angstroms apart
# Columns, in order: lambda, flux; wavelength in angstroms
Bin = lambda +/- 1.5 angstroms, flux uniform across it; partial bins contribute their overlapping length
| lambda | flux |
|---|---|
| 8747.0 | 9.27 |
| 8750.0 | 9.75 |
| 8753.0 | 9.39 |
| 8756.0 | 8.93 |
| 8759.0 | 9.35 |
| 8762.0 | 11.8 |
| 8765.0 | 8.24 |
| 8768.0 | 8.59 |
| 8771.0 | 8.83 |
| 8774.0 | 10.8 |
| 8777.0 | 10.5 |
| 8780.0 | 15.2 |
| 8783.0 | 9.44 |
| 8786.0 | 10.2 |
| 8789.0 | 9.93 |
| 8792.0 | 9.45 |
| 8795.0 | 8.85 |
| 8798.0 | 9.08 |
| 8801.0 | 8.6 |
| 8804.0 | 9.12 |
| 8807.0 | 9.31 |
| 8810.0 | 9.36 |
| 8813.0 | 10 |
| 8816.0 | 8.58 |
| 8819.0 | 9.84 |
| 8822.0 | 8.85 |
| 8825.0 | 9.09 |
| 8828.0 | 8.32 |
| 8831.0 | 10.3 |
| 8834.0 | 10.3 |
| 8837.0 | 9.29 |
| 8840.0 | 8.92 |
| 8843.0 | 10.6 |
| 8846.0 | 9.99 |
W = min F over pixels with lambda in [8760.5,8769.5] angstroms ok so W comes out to 8.24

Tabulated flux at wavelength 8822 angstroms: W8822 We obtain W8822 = 8.85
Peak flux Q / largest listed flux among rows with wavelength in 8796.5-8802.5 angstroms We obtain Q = 9.08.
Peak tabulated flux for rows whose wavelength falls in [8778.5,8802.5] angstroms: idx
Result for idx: 15.2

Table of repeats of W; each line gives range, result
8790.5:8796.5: 8.85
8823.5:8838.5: 8.32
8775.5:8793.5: 9.44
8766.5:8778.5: 8.59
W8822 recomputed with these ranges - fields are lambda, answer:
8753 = 9.39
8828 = 8.32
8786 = 10.2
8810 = 9.36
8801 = 8.6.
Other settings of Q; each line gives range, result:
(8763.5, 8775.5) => 10.8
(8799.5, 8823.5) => 10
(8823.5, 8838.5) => 10.3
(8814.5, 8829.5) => 9.84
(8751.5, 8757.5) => 9.39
